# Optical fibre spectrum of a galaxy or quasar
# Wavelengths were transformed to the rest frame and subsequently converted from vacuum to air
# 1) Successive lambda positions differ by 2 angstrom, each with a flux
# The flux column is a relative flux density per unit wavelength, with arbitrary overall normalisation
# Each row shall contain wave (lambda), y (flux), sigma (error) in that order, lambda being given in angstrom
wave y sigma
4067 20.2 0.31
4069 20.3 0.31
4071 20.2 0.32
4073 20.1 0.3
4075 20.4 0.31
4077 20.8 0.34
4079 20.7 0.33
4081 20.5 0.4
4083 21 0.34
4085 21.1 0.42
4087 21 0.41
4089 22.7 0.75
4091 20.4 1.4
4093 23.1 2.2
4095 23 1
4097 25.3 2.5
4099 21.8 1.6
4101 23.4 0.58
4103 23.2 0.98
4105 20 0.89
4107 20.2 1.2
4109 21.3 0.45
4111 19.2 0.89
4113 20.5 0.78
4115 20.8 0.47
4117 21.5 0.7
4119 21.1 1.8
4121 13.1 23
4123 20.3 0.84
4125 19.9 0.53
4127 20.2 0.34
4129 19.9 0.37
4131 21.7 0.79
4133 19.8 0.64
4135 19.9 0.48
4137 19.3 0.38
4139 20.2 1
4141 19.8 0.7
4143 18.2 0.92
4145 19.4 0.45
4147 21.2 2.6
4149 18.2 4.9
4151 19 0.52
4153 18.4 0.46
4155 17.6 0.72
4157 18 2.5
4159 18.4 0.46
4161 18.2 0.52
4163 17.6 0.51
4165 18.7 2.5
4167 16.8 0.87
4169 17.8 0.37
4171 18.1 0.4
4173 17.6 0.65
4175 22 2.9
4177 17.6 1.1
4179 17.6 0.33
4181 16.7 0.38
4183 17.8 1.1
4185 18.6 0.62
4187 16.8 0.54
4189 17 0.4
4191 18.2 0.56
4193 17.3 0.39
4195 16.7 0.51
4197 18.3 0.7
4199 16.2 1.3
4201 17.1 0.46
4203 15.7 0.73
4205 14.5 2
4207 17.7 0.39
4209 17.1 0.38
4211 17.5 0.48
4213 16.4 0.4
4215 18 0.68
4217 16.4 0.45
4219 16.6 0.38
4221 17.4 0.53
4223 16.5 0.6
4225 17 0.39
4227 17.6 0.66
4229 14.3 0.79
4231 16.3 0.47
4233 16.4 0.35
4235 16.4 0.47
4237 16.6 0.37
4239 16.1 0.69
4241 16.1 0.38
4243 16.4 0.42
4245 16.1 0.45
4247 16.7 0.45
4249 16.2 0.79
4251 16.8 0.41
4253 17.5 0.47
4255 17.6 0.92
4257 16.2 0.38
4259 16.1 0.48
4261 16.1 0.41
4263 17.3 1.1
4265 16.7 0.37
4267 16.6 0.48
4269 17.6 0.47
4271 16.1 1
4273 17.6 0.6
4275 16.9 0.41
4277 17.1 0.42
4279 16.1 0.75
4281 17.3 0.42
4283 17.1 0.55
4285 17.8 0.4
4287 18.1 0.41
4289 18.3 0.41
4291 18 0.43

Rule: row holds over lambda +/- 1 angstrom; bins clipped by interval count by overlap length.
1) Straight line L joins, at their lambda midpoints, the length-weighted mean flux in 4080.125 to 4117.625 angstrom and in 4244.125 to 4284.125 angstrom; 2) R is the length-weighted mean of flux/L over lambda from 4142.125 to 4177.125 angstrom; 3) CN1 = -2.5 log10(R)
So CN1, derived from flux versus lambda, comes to 0.07 mag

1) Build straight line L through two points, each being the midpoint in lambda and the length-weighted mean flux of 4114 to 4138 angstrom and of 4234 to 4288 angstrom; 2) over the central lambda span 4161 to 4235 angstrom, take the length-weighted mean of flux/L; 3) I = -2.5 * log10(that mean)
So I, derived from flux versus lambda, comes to 0.06 mag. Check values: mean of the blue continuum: 19.8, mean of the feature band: 17.2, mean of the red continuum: 16.8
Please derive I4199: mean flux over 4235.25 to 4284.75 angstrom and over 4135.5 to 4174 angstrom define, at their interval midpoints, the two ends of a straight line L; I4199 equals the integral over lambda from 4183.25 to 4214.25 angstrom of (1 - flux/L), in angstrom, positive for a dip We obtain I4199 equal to 1.33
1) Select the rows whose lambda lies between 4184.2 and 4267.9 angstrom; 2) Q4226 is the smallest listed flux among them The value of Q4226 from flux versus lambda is 14.3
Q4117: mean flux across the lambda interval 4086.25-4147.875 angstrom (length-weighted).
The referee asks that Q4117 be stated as 20.7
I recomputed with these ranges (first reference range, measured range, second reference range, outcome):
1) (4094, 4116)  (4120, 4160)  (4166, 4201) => 0.043 mag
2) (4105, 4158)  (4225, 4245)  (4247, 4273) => 0.067 mag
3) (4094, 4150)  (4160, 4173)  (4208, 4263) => 0.065 mag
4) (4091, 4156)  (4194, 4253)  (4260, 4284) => 0.087 mag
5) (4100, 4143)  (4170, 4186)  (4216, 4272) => 0.016 mag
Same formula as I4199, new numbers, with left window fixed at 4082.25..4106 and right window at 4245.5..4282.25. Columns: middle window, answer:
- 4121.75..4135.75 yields 0.6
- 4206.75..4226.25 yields 1.3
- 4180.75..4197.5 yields 1.5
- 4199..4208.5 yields 1.2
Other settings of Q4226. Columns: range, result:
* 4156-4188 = 16.7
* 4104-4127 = 13.1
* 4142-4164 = 17.6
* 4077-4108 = 20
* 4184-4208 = 14.5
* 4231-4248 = 16.1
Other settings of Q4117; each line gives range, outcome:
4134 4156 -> 19.2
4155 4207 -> 17.6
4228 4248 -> 16.1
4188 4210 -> 16.9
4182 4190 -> 17.6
